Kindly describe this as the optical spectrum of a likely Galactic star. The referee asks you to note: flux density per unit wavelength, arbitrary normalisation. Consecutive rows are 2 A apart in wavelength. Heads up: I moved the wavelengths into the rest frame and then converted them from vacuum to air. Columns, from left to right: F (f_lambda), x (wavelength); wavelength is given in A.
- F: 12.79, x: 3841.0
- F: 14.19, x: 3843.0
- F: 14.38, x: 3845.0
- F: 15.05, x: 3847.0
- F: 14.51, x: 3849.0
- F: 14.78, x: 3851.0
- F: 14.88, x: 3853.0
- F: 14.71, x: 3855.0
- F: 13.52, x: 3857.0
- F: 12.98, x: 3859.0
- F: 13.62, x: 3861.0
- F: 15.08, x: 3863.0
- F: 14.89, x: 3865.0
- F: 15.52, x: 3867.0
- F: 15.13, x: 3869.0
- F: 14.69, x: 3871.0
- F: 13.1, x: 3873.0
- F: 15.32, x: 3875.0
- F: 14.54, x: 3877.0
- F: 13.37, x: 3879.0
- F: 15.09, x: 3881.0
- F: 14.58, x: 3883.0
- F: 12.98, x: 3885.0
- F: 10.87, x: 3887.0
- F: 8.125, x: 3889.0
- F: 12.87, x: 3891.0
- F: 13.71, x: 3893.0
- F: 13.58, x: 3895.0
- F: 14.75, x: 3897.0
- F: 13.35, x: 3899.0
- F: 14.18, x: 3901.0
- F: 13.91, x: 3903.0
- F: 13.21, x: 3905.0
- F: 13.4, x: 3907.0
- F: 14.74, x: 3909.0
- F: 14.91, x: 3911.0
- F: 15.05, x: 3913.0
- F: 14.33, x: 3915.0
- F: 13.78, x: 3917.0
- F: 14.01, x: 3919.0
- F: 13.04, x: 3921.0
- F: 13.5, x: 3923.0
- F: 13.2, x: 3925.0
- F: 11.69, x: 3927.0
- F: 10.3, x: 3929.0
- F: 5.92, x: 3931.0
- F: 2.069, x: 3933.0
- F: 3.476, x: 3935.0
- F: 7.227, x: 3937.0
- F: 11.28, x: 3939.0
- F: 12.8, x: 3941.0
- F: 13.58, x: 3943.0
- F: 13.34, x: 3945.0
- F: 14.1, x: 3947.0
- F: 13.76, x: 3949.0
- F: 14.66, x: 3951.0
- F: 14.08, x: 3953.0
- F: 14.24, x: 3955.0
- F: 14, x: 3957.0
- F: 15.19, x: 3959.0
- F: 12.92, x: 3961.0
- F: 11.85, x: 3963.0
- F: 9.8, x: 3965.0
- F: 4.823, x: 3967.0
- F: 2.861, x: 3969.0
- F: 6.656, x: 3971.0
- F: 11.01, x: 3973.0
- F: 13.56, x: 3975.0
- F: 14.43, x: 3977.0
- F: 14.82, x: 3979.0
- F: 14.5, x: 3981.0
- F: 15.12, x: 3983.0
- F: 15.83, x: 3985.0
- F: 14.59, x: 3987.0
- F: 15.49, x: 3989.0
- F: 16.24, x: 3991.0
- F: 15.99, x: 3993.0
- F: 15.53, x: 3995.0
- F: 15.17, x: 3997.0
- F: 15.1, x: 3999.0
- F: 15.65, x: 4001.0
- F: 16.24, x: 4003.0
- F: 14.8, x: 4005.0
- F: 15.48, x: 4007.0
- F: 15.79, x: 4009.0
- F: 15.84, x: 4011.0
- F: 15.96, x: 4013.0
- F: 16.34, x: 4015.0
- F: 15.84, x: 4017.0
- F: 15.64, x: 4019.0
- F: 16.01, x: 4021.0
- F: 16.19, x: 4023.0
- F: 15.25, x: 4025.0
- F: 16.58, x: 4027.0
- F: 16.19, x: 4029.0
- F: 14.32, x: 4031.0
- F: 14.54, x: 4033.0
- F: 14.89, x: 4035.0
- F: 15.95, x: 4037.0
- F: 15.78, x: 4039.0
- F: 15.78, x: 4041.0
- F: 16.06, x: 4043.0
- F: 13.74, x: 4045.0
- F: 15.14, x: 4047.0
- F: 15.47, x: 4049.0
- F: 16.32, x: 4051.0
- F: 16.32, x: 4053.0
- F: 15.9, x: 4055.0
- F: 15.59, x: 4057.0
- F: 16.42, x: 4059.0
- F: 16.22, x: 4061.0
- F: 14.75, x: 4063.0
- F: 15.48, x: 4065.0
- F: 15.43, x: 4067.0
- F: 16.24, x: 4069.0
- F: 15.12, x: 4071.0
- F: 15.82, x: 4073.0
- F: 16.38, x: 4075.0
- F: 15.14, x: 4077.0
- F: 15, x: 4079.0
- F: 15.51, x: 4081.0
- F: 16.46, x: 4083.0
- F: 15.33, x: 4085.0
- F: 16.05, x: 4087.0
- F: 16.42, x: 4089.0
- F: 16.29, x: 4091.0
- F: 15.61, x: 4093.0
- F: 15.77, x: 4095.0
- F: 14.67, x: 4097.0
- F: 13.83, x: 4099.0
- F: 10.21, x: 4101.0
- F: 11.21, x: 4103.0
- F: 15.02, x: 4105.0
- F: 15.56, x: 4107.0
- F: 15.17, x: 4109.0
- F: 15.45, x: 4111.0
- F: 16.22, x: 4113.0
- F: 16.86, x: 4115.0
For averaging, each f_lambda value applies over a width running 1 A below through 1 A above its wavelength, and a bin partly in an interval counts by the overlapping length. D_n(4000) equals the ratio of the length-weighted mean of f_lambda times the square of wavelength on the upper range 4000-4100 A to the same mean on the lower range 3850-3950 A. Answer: 1.30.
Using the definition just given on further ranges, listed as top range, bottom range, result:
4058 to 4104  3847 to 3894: 1.22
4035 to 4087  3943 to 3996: 1.25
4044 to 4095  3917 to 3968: 1.46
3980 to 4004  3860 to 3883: 1.13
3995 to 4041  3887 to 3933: 1.30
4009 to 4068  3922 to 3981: 1.47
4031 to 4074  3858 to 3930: 1.23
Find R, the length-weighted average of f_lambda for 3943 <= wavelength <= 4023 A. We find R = 14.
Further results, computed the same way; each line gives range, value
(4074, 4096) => 15.8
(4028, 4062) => 15.6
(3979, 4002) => 15.4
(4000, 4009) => 15.6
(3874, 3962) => 12.7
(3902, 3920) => 14.1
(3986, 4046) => 15.6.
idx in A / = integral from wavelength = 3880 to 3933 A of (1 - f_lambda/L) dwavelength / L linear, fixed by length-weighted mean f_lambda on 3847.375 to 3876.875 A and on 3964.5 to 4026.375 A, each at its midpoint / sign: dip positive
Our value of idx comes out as 5.69 A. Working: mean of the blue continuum 14.5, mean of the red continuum 14.1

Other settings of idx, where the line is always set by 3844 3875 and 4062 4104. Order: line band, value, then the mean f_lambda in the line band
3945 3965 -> 1.5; 13.6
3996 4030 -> -2.0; 15.8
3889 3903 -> 1.2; 13.4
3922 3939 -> 7.0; 8.59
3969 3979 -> 2.6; 10.9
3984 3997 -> -0.7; 15.6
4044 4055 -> -0.3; 15.4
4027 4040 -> -0.4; 15.4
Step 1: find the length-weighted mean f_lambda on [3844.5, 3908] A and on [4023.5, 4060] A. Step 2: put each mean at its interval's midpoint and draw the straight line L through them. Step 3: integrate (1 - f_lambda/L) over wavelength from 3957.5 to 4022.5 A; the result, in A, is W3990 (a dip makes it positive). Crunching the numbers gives 5.0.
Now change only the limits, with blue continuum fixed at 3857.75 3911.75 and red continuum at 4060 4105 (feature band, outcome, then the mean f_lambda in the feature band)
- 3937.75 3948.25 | 0.95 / 12.9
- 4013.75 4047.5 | -1.77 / 15.6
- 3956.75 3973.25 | 5.37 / 9.66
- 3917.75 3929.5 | 1.09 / 12.7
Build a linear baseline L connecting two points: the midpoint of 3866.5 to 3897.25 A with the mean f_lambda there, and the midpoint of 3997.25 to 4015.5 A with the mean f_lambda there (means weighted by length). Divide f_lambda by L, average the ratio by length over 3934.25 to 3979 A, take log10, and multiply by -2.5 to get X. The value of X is 0.28 mag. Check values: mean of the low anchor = 13.6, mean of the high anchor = 15.6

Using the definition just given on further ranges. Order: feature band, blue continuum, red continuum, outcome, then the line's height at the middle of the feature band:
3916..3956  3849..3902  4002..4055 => 0.26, 14.6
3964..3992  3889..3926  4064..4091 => 0.20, 14.6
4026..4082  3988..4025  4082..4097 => 0.02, 15.8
